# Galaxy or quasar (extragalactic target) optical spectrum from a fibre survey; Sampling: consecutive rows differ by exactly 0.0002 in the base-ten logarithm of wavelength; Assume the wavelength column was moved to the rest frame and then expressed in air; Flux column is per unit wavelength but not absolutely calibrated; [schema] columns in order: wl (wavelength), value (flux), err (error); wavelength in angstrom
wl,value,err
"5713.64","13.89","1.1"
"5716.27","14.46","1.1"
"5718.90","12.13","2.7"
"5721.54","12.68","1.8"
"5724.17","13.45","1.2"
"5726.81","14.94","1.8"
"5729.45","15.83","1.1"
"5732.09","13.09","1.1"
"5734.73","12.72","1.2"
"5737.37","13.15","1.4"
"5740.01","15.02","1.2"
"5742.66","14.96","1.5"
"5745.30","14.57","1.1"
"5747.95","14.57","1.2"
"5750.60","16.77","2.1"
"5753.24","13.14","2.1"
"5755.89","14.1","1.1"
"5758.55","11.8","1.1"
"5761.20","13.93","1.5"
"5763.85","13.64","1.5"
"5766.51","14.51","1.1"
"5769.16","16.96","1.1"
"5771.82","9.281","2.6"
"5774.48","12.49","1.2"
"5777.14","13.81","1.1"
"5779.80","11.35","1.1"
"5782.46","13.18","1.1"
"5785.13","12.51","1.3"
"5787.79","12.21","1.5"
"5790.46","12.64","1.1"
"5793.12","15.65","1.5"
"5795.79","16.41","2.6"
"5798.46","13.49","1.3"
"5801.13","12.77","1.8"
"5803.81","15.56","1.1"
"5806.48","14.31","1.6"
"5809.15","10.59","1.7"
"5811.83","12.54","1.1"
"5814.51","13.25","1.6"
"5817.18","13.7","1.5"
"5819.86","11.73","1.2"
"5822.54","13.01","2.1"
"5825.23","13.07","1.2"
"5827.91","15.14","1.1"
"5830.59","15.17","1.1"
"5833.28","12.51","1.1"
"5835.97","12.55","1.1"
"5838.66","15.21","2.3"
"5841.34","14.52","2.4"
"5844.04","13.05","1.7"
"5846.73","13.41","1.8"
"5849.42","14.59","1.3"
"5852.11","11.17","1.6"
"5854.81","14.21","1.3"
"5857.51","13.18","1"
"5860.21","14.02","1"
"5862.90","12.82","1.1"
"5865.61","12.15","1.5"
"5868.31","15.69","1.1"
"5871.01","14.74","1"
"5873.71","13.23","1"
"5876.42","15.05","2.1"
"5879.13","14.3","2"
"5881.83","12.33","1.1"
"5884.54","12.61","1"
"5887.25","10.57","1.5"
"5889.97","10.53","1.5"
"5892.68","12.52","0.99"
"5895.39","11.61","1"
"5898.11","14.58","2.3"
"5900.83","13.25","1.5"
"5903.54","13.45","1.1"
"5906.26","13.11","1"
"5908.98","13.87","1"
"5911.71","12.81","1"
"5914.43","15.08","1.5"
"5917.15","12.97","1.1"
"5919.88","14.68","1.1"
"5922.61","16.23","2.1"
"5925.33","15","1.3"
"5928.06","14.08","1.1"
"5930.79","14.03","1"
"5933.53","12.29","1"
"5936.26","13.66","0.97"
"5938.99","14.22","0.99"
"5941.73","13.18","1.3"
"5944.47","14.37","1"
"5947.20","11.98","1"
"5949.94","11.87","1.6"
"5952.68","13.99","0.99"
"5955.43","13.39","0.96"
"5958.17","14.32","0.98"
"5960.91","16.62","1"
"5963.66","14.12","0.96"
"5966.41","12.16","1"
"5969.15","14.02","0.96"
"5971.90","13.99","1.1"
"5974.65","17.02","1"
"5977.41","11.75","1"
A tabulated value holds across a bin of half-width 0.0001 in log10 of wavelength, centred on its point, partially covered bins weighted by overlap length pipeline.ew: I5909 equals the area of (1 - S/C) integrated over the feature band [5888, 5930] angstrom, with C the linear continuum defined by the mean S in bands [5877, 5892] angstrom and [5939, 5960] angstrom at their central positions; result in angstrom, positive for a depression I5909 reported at -2.8 angstrom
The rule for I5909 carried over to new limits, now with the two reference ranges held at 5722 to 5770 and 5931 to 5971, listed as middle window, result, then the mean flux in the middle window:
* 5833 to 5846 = 0.3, 13.6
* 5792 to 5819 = 0.5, 13.8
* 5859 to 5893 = 1.7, 13.1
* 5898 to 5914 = 0.3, 13.5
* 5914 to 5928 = -1.0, 14.7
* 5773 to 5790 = 1.9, 12.6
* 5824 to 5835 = 0.0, 13.9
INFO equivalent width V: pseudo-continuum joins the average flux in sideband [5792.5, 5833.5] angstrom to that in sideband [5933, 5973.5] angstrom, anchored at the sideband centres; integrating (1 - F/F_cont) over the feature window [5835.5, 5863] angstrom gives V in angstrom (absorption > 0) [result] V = 0.2 angstrom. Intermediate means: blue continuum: 13.7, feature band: 13.6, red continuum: 13.7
